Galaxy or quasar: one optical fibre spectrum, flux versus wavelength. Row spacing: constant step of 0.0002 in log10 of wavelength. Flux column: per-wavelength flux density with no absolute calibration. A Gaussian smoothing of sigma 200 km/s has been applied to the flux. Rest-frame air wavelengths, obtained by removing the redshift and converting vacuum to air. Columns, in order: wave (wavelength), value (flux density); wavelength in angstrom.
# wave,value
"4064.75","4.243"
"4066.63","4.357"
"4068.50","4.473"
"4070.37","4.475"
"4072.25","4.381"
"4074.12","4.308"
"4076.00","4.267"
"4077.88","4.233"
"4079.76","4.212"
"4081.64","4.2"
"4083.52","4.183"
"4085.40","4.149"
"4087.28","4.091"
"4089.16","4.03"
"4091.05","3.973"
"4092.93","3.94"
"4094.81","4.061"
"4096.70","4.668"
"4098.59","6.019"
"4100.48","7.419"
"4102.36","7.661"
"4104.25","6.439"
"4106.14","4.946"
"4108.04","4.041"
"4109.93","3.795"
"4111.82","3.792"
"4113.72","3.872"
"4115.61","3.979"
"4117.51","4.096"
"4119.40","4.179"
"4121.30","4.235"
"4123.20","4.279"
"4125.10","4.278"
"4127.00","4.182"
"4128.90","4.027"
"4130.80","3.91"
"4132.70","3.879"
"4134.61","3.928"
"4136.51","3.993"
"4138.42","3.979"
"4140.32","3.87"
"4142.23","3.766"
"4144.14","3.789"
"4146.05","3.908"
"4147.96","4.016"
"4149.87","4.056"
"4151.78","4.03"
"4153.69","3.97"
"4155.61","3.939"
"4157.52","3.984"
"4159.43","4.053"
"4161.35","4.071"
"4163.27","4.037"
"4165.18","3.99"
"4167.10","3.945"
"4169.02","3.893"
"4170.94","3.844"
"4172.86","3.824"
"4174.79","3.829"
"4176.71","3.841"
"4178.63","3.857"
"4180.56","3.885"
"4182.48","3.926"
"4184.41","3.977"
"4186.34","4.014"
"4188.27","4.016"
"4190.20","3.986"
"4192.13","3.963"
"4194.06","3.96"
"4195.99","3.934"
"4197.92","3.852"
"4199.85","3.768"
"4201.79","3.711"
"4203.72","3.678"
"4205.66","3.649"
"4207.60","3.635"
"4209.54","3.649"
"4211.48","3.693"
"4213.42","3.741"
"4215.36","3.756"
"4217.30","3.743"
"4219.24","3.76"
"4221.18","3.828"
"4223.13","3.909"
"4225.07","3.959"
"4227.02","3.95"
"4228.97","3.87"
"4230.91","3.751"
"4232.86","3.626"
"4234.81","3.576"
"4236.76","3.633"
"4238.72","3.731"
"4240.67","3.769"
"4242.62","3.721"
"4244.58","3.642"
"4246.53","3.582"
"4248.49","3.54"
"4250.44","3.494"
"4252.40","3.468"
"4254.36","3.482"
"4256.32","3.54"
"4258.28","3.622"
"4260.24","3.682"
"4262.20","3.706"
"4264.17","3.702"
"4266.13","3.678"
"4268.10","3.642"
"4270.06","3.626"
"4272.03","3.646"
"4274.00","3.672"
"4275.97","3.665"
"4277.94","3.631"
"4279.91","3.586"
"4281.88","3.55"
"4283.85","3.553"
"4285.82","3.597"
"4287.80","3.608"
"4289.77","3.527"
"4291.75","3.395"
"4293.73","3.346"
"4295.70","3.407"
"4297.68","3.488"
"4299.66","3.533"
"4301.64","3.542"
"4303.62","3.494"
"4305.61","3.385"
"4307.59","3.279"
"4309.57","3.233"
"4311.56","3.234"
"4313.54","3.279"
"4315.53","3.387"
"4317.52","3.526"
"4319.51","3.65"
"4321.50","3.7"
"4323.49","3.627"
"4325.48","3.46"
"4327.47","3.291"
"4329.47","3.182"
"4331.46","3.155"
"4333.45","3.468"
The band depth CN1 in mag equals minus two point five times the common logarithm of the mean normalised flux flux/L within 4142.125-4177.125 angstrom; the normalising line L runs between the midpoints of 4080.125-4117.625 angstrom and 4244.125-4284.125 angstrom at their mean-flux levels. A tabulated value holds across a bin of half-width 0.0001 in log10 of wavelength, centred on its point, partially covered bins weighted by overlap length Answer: 0.09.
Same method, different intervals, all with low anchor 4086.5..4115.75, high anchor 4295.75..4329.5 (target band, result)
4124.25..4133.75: 0.15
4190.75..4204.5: 0.09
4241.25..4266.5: 0.06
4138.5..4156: 0.15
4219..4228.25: 0.04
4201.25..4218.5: 0.11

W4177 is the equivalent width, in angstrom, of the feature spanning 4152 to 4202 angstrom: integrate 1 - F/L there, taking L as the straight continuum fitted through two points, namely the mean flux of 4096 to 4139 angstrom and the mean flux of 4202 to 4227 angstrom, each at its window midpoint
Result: 1.8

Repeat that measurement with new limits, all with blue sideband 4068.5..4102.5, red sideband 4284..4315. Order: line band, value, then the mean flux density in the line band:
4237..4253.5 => 0.5 angstrom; 3.62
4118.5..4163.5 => 3.0 angstrom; 4.01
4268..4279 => -0.2 angstrom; 3.65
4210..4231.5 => 0.3 angstrom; 3.81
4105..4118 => 1.0 angstrom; 4.11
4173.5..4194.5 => 0.7 angstrom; 3.93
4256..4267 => -0.1 angstrom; 3.66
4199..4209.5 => 0.7 angstrom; 3.68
